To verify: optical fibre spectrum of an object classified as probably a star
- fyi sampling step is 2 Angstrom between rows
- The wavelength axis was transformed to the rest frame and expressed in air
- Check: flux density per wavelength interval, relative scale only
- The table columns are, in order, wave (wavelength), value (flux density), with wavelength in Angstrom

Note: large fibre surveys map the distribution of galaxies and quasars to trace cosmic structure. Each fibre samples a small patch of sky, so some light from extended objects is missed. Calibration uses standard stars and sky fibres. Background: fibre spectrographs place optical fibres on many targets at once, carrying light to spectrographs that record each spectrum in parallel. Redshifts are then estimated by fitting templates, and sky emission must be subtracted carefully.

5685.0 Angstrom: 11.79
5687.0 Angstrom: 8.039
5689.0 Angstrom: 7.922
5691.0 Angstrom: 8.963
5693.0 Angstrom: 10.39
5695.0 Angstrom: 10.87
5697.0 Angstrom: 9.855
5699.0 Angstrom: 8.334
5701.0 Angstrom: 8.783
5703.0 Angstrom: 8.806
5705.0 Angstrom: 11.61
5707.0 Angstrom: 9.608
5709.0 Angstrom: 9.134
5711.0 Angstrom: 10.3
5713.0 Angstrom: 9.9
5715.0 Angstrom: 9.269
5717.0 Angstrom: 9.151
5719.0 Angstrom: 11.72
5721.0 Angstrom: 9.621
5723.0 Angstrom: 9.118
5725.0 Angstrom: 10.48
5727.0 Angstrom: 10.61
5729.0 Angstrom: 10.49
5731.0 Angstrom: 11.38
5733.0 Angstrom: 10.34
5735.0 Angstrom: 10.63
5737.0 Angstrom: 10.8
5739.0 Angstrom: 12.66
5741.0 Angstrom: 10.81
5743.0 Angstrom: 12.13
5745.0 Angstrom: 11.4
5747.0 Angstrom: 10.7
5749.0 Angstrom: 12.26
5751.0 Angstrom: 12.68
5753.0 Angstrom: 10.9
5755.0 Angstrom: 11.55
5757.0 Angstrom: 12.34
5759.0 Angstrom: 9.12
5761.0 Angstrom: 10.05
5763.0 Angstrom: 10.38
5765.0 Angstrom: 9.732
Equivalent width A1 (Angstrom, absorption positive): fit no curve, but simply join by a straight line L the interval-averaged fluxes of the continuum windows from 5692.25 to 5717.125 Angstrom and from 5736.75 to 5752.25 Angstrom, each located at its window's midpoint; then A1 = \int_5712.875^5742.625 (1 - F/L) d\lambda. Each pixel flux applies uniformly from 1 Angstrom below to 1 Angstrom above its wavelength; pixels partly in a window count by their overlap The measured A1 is 1.0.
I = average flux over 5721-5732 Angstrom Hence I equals 10.3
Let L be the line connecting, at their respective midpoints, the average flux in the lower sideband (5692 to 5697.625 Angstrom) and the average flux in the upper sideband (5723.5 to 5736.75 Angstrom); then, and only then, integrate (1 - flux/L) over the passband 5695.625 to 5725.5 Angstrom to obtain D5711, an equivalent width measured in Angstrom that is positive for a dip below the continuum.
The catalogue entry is 2.2 Angstrom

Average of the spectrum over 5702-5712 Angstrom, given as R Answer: 9.89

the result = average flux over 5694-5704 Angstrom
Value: 9.33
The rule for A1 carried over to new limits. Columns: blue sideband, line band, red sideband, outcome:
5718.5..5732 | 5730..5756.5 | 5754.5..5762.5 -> -2.1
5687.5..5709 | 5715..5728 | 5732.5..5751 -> 0.6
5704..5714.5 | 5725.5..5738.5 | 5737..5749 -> 0.3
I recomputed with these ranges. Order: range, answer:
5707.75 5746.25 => 10.5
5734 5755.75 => 11.5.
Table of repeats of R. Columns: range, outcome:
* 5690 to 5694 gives 9.68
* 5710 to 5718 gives 9.66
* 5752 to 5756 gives 11.2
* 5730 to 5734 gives 10.9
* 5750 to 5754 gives 11.8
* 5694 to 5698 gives 10.4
